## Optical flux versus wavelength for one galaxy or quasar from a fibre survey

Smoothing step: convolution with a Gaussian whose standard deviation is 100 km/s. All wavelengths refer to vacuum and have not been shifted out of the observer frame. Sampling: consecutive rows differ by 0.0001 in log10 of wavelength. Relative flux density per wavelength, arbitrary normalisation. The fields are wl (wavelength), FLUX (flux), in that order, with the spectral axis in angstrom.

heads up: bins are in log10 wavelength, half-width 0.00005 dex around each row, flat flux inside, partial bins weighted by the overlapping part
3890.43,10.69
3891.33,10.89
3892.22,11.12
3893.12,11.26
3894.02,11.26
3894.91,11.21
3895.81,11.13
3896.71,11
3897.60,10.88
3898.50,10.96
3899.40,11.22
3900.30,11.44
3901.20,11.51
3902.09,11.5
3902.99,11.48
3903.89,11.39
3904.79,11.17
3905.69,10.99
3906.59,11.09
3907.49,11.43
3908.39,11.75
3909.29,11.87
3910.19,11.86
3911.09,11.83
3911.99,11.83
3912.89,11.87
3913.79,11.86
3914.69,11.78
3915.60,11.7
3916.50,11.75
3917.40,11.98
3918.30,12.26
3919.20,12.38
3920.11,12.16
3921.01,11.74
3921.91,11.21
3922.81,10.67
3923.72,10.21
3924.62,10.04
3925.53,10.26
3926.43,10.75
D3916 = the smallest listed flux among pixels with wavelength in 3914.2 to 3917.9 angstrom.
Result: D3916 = 11.7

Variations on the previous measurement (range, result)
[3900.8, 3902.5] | 11.5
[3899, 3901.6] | 11.22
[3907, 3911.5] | 11.43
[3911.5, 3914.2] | 11.83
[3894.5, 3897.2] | 11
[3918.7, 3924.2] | 10.21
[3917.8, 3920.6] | 12.16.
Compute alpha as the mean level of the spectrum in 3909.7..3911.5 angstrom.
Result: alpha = 11.9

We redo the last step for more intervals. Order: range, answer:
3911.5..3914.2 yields 11.9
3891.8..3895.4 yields 11.2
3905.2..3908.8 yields 11.3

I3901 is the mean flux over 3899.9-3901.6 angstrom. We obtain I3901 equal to 11.5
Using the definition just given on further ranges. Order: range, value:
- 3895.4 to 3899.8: 11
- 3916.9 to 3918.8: 12.2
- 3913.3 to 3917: 11.8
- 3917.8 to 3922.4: 12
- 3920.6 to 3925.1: 10.8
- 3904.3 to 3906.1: 11.1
